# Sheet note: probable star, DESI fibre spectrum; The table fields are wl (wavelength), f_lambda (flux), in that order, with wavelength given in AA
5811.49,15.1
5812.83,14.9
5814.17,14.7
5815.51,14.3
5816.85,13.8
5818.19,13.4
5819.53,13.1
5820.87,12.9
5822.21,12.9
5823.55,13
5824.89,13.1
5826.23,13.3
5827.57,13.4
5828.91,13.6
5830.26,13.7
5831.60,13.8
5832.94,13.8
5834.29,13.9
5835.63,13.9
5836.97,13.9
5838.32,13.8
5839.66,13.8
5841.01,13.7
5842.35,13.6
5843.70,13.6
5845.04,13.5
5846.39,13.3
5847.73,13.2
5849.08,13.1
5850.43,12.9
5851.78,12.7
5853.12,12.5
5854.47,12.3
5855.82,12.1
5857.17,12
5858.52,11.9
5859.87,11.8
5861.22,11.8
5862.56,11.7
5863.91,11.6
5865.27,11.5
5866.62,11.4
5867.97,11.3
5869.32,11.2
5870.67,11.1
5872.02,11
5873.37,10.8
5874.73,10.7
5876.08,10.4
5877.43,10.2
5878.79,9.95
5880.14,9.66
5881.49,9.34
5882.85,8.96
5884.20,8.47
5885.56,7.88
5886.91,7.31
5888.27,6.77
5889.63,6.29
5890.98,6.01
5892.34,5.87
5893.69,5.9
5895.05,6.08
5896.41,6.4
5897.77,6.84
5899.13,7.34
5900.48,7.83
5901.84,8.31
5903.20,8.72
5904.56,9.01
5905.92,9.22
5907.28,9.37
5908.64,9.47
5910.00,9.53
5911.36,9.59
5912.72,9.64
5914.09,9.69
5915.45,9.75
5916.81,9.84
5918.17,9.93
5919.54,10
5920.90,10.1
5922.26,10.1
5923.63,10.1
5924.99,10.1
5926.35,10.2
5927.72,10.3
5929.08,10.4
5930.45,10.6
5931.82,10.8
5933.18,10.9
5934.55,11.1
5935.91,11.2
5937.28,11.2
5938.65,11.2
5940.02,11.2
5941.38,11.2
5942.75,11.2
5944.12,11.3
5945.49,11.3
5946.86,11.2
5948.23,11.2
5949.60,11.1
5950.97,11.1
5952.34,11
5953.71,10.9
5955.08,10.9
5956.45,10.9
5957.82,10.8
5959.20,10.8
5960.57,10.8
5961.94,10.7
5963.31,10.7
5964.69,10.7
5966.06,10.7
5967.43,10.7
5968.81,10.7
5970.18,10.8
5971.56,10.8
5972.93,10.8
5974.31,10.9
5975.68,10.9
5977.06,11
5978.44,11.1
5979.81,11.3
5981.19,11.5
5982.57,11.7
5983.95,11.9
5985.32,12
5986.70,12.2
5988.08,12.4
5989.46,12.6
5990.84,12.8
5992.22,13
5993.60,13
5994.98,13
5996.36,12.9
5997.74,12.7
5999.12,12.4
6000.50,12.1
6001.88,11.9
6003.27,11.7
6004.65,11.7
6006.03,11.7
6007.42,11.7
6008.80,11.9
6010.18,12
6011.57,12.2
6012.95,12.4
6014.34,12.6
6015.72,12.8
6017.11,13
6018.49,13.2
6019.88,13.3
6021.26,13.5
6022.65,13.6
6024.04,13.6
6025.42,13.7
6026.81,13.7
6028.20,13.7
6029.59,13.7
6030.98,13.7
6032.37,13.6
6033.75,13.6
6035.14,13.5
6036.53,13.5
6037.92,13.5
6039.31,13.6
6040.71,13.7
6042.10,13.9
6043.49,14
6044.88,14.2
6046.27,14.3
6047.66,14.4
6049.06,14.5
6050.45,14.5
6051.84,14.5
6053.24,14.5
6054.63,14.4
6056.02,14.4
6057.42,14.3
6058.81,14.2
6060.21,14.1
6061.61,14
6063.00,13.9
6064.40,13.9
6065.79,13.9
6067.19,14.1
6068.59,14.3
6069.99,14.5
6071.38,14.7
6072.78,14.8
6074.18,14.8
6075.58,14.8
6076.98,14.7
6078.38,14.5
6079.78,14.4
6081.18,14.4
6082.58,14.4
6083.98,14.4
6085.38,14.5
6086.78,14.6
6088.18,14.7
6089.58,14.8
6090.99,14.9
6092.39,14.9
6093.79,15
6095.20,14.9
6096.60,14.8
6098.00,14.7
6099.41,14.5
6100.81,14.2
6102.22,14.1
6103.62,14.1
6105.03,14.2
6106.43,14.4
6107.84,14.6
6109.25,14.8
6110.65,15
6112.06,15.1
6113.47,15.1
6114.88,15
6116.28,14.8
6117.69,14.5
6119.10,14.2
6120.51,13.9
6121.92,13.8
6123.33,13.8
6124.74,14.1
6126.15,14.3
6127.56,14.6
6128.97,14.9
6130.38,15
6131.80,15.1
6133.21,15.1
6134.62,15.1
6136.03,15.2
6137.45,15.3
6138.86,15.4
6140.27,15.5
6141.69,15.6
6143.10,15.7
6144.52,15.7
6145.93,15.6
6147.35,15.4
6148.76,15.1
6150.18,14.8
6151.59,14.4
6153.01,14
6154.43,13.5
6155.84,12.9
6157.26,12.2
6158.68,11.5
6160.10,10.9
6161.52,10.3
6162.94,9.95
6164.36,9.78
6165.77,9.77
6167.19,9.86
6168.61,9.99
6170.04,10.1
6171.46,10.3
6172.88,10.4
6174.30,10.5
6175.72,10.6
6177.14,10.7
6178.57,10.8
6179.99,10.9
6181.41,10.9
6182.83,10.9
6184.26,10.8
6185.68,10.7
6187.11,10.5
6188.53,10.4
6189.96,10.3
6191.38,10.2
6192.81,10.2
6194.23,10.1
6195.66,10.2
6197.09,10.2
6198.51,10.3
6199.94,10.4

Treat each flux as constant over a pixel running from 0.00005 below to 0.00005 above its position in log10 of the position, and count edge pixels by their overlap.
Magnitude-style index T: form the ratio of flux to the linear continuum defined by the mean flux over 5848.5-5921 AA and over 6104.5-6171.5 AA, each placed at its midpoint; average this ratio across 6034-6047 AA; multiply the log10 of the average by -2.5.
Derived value -0.13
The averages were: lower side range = 9.71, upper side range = 13.8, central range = 13.8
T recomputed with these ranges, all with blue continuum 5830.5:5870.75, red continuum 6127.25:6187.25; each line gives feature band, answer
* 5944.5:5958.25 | 0.15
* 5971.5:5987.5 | 0.12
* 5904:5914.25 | 0.33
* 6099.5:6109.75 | -0.13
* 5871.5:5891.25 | 0.38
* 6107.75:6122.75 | -0.15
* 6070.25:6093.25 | -0.15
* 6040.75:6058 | -0.13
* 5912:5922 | 0.28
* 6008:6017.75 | 0.03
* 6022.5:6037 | -0.08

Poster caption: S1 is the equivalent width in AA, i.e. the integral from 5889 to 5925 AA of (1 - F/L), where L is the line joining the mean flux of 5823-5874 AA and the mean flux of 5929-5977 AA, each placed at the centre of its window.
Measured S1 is 9.7 AA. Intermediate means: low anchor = 12.7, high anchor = 10.9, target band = 8.53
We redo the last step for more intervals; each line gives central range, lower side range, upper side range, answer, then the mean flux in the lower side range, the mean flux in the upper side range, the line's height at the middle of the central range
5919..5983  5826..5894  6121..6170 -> 6.6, 11.4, 13.6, 12.1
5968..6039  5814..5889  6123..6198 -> -1.0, 12.1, 12.4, 12.2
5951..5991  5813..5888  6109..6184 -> 4.5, 12.2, 13.2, 12.6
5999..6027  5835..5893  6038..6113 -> 1.8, 11.1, 14.4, 13.5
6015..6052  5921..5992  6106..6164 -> -3.8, 11.1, 14.3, 12.4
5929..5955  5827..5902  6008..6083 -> 2.3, 10.9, 13.8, 12.2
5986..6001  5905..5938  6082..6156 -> -1.1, 10.1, 14.7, 11.8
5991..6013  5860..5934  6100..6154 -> -0.8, 9.41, 14.8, 11.9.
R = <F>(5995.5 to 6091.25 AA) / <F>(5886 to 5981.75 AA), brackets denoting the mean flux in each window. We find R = 1.38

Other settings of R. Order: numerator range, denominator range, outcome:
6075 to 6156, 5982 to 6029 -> 1.17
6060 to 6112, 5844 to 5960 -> 1.42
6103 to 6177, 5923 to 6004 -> 1.20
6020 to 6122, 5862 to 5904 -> 1.60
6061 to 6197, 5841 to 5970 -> 1.29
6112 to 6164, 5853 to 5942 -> 1.45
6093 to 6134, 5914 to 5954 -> 1.36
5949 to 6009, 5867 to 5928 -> 1.27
